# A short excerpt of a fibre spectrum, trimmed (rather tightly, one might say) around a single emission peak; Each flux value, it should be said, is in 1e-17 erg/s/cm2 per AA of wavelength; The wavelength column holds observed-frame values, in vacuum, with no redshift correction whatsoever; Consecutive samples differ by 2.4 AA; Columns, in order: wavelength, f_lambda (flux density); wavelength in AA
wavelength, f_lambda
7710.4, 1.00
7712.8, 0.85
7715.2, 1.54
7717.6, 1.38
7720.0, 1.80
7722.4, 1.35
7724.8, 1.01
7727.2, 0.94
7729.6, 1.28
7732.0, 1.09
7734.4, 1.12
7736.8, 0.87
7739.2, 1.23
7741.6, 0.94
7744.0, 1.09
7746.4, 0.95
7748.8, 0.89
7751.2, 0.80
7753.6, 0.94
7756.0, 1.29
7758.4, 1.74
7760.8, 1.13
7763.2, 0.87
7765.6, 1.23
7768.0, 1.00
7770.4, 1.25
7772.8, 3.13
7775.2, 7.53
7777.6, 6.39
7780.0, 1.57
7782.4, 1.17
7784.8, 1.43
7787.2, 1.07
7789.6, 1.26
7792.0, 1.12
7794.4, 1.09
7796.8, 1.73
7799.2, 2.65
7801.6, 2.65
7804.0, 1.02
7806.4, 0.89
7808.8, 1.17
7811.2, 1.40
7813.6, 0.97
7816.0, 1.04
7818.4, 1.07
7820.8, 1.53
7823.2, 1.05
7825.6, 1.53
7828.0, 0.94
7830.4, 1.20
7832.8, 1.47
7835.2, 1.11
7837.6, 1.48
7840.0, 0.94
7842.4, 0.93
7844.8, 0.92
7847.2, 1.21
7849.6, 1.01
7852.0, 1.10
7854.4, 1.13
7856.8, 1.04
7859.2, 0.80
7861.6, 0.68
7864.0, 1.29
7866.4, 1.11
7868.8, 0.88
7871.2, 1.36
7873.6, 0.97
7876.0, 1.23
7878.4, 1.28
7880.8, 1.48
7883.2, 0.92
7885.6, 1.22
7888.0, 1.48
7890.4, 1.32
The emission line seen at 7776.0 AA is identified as H-alpha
